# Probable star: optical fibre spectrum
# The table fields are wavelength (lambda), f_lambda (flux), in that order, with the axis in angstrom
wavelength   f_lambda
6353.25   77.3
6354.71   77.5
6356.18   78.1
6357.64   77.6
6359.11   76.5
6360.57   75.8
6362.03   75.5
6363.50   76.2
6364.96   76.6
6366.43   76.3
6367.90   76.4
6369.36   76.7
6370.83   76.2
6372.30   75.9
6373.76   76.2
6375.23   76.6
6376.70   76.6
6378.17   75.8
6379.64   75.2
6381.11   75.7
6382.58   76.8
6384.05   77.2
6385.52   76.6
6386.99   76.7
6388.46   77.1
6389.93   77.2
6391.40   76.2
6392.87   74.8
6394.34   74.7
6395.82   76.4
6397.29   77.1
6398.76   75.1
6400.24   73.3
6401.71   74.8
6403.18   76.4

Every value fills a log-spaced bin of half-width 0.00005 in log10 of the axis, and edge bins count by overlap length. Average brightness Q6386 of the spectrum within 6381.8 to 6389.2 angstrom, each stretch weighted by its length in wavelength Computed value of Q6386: 76.9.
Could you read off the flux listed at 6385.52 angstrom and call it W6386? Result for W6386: 76.6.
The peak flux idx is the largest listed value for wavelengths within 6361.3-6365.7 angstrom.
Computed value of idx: 76.6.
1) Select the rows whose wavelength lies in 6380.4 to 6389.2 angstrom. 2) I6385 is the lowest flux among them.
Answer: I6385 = 75.7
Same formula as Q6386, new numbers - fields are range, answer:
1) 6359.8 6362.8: 75.8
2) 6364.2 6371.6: 76.4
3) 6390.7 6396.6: 75.5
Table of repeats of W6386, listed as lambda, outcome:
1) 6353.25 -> 77.3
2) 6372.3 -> 75.9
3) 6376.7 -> 76.6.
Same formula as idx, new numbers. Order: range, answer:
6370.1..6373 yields 76.2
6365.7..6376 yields 76.7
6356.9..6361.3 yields 77.6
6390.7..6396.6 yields 76.4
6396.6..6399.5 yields 77.1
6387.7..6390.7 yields 77.2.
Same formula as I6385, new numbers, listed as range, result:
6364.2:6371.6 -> 76.2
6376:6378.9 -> 75.8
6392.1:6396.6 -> 74.7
